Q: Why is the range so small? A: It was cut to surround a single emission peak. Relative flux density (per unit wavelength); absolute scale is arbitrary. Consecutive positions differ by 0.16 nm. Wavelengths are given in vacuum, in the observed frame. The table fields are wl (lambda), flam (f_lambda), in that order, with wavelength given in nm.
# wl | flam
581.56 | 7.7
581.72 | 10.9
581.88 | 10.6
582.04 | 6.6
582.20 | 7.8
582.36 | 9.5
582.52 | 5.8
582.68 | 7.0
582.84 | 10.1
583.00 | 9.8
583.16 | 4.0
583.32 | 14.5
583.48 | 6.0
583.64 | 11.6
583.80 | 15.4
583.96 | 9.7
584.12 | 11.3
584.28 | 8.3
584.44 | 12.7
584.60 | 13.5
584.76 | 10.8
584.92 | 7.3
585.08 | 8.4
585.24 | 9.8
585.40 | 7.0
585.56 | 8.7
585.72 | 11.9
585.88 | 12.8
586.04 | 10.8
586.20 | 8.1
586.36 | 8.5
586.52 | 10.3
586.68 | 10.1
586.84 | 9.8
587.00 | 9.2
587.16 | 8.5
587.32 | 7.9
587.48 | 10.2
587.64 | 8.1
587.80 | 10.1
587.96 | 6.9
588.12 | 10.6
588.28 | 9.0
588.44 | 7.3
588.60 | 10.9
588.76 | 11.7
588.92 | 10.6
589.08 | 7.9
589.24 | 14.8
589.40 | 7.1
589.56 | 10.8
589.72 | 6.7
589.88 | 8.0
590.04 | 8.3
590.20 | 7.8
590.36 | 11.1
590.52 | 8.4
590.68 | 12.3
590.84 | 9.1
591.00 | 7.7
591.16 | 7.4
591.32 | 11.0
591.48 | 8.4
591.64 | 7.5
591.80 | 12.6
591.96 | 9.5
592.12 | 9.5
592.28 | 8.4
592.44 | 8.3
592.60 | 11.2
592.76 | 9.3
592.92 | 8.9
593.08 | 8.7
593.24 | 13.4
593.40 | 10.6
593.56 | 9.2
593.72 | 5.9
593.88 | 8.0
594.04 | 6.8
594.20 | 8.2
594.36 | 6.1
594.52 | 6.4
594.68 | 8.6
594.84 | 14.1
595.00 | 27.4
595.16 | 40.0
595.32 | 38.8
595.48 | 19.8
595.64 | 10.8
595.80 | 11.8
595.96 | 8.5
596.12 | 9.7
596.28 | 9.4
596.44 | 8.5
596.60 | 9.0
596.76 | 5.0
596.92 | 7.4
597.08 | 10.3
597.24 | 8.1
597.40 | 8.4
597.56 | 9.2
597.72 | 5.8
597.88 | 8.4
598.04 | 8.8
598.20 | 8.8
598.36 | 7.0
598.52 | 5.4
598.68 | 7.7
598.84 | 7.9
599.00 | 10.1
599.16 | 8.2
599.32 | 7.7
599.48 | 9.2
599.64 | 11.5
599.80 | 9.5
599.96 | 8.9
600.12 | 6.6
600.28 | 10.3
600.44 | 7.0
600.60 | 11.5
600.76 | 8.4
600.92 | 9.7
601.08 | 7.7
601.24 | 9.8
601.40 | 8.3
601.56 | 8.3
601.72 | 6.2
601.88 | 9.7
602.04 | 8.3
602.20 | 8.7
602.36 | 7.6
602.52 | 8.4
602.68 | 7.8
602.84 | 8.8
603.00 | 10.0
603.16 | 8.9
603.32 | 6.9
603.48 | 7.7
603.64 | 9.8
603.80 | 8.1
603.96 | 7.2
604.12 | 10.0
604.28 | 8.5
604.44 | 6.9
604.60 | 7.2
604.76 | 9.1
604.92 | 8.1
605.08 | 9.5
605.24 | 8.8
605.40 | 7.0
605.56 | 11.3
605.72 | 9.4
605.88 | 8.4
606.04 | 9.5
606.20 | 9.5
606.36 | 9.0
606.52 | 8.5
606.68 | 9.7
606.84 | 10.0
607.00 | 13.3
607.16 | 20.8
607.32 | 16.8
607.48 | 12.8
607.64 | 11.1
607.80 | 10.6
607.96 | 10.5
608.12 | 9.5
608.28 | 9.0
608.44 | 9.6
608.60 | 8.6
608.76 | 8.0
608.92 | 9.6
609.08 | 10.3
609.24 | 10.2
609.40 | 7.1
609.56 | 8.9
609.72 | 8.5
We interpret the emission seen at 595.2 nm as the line H-beta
